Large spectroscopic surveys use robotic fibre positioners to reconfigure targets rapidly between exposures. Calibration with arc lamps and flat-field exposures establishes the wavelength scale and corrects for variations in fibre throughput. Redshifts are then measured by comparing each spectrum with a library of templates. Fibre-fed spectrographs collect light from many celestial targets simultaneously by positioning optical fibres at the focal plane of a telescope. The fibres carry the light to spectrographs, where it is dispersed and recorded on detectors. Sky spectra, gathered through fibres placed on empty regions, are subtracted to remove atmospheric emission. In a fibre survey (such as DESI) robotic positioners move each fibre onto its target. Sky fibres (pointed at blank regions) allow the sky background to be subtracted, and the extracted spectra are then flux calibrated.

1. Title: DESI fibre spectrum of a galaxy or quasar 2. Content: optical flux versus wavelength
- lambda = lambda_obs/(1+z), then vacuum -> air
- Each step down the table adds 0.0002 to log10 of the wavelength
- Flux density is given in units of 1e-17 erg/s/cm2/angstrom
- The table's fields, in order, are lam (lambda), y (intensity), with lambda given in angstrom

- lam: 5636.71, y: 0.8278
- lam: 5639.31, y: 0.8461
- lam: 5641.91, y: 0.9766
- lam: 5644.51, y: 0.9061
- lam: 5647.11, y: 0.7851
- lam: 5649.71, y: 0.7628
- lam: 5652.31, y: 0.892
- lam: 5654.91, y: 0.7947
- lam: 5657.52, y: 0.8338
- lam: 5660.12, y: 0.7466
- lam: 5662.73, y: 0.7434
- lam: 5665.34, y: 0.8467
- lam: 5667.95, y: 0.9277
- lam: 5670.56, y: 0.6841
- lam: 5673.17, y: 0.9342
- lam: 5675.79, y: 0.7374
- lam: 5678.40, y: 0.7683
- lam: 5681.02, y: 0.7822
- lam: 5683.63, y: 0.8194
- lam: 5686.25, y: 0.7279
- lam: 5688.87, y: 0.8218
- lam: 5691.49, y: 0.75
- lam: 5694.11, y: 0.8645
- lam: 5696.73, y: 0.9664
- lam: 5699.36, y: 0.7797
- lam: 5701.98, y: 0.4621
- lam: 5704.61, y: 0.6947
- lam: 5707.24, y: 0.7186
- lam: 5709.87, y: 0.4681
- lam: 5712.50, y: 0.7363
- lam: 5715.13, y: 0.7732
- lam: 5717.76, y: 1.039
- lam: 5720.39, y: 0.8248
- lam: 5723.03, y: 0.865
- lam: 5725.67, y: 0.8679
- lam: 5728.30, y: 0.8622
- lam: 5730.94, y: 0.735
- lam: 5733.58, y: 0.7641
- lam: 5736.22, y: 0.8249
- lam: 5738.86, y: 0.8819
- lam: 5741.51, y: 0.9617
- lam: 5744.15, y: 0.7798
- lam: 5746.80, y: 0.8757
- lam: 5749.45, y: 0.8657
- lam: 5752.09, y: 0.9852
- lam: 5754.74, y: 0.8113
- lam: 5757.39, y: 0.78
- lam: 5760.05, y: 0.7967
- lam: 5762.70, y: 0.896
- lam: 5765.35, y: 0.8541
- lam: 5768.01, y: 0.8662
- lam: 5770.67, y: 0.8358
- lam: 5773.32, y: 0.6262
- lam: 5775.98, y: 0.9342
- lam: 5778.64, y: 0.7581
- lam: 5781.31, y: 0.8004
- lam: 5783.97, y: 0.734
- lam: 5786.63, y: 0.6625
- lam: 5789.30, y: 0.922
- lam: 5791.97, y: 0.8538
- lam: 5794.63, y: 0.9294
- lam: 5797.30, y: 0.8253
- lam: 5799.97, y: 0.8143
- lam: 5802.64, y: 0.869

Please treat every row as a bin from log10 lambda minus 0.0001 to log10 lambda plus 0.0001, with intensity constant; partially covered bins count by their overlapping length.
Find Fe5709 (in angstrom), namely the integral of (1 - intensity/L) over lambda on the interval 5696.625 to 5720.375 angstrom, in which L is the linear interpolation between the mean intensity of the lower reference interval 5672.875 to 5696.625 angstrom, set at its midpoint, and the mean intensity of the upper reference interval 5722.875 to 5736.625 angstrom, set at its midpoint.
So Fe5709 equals 2.3 angstrom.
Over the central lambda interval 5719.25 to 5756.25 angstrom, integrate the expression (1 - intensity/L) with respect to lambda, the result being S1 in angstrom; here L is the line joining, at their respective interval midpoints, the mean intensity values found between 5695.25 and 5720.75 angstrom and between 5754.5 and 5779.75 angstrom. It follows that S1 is -3.3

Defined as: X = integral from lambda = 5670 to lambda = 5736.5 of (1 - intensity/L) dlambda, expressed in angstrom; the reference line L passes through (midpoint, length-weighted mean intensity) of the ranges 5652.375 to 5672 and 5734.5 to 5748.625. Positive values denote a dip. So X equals 4.3 angstrom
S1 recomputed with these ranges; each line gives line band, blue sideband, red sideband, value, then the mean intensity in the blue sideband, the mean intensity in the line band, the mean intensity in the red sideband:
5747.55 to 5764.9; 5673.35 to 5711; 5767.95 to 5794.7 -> -1.5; 0.747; 0.857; 0.803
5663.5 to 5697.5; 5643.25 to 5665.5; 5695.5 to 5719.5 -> -1.7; 0.811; 0.814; 0.738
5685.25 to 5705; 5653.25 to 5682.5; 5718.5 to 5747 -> 1.4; 0.801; 0.762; 0.843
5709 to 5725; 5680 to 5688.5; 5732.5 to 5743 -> 0.6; 0.782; 0.797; 0.859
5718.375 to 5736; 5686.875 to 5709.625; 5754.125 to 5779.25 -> -1.2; 0.743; 0.829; 0.818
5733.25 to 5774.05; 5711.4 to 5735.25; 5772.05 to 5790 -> -2.2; 0.831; 0.843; 0.772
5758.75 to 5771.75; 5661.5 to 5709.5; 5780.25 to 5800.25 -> -0.7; 0.773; 0.85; 0.818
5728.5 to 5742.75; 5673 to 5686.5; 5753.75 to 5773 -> -0.4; 0.788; 0.835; 0.824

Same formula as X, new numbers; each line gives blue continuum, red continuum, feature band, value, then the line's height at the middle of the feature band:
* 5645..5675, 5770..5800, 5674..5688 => 0.7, 0.814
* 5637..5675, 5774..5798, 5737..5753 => -1.2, 0.823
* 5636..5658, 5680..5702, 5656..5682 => 0.6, 0.821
